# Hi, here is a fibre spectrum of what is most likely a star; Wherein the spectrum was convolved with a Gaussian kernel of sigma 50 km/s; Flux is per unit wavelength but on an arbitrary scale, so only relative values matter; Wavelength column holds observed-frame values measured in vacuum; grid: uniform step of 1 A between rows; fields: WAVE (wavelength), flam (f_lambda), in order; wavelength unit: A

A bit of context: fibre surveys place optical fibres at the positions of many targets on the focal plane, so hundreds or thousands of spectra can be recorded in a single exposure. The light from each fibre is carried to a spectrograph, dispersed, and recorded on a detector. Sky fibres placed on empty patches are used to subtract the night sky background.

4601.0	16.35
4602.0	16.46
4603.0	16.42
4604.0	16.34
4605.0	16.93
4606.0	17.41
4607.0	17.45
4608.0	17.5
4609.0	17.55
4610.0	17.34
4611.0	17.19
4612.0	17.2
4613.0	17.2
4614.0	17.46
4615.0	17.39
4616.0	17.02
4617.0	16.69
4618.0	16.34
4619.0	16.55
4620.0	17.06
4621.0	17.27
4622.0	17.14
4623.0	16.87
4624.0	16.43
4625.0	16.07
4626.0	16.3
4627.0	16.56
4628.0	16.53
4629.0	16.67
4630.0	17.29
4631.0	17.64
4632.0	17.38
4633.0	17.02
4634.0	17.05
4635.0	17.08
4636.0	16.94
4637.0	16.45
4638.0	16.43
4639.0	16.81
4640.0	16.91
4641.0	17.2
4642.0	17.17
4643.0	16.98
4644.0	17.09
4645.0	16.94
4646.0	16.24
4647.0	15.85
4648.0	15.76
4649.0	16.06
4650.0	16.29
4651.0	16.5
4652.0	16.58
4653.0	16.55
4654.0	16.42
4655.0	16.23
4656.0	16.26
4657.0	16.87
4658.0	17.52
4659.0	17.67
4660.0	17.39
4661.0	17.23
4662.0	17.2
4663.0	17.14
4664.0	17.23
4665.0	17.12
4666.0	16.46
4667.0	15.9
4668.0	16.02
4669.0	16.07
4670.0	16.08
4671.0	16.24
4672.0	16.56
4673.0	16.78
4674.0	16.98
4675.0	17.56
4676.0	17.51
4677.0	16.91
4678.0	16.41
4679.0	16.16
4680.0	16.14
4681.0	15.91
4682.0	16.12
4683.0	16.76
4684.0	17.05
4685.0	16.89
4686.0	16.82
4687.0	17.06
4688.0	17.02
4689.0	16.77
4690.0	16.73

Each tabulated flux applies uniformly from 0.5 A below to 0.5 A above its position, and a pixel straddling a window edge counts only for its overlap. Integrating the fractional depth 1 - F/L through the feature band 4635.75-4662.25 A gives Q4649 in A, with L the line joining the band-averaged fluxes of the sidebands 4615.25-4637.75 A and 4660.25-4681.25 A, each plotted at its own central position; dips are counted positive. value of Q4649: 0.1 A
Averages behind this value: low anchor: 16.8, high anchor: 16.7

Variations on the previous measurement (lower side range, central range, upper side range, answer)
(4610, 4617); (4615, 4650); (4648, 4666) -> 0.6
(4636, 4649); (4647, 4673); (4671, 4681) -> 0.1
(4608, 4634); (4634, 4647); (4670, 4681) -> 0.0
